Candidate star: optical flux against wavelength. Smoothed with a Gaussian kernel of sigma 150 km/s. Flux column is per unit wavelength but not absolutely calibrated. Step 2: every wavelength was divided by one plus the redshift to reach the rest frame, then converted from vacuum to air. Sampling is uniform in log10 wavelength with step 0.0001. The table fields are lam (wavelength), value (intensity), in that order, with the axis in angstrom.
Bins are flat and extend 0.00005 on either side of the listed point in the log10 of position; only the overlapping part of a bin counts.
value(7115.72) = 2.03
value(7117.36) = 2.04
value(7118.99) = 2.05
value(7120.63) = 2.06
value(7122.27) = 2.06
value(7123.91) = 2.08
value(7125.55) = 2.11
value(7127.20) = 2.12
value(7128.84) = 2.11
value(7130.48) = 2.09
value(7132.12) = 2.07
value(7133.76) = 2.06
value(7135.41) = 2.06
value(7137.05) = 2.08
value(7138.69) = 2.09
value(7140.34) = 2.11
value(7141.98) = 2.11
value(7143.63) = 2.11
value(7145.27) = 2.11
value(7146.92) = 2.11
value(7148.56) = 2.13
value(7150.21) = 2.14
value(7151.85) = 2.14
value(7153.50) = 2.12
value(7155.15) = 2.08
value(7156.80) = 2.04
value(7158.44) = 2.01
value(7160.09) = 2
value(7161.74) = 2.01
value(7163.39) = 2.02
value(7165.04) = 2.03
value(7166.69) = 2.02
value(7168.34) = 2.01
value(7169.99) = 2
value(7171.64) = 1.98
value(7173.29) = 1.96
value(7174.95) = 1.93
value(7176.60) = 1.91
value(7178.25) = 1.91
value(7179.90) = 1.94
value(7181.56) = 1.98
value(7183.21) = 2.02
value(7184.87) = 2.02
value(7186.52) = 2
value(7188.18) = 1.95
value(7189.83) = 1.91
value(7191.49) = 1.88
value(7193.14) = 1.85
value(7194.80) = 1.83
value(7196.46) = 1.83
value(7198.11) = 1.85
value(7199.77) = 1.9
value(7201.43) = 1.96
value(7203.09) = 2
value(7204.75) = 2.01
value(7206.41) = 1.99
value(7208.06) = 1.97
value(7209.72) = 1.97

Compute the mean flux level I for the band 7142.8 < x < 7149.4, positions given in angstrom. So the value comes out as 2.11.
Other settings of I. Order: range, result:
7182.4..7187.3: 2.01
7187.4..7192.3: 1.91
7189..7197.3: 1.86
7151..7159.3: 2.08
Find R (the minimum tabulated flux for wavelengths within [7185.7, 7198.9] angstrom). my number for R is 1.83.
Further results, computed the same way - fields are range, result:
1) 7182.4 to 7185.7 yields 2.02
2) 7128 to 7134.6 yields 2.06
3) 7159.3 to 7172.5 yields 1.98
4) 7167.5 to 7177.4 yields 1.91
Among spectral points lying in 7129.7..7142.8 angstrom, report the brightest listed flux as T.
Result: 2.11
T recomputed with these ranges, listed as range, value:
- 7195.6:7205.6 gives 2.01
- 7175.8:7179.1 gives 1.91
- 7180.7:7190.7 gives 2.02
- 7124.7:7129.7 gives 2.12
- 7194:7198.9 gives 1.85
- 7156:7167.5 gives 2.04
